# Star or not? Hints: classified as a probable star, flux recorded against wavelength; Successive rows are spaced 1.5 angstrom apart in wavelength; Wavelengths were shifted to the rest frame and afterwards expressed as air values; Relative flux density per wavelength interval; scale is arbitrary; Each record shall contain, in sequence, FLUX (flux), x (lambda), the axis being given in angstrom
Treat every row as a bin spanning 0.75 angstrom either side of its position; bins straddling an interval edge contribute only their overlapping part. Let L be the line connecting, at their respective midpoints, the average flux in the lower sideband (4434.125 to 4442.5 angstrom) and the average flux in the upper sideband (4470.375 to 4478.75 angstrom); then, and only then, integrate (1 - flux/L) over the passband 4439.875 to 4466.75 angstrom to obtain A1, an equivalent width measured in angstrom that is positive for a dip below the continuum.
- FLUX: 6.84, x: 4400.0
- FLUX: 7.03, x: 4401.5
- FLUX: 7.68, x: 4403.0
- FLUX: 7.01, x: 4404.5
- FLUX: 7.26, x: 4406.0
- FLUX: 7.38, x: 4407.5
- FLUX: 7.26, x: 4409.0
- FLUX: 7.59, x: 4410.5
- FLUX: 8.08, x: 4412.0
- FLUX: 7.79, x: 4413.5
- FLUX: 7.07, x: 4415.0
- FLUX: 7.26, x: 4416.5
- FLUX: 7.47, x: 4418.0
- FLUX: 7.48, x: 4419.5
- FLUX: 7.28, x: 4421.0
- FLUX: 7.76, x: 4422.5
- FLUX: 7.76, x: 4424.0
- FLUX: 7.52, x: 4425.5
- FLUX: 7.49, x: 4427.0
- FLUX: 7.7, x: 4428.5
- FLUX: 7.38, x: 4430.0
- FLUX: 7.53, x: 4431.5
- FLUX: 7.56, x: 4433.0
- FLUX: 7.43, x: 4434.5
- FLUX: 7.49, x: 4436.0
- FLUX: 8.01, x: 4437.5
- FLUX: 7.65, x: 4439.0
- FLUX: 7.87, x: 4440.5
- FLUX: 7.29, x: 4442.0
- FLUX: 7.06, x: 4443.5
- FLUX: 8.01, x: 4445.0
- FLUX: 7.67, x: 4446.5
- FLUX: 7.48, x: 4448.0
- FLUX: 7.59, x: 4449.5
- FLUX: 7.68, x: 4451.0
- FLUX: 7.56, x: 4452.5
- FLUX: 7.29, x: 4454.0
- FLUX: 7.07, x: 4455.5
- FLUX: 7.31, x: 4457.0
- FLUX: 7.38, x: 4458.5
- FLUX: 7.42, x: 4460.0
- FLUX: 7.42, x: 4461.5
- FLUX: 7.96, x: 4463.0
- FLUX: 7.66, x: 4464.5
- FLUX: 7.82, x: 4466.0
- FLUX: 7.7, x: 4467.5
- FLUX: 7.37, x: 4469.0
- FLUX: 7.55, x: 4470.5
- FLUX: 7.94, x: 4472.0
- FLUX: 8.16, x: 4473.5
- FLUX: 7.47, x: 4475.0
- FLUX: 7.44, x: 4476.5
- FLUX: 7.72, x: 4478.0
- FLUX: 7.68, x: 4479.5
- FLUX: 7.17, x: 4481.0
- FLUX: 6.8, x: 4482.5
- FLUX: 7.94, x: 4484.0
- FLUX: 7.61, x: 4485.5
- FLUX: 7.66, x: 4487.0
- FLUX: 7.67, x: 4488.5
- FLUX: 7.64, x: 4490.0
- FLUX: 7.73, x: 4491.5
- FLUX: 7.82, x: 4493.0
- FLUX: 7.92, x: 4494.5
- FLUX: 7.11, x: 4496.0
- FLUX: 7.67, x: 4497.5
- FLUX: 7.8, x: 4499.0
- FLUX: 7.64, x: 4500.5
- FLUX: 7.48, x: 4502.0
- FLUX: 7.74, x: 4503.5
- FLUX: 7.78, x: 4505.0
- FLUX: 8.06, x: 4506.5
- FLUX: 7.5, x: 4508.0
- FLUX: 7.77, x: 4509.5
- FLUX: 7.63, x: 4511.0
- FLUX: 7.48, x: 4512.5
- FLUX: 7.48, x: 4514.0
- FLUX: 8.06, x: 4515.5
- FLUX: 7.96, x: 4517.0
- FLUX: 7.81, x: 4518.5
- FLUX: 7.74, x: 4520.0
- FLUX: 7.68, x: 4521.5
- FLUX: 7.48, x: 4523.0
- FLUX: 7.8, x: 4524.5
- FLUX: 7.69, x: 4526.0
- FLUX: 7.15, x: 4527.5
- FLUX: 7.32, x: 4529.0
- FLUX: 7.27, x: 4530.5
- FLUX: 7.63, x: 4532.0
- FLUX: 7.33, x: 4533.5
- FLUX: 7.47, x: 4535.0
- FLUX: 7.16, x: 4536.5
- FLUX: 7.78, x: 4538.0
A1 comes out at 0.5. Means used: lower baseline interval 7.64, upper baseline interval 7.73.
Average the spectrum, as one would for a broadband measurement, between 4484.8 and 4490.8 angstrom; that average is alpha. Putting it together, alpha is 7.65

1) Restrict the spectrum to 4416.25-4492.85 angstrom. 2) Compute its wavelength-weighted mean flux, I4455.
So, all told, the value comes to 7.56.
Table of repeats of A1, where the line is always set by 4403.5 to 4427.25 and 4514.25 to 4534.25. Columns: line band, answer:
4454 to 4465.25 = 0.1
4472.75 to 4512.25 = -0.4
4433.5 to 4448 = -0.2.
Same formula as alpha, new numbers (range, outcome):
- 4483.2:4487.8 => 7.73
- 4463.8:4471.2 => 7.62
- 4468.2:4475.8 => 7.7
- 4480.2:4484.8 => 7.31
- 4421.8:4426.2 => 7.68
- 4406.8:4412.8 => 7.58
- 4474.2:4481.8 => 7.5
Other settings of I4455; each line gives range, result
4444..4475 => 7.59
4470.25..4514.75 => 7.64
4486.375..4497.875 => 7.65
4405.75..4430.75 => 7.51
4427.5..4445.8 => 7.58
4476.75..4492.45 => 7.56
